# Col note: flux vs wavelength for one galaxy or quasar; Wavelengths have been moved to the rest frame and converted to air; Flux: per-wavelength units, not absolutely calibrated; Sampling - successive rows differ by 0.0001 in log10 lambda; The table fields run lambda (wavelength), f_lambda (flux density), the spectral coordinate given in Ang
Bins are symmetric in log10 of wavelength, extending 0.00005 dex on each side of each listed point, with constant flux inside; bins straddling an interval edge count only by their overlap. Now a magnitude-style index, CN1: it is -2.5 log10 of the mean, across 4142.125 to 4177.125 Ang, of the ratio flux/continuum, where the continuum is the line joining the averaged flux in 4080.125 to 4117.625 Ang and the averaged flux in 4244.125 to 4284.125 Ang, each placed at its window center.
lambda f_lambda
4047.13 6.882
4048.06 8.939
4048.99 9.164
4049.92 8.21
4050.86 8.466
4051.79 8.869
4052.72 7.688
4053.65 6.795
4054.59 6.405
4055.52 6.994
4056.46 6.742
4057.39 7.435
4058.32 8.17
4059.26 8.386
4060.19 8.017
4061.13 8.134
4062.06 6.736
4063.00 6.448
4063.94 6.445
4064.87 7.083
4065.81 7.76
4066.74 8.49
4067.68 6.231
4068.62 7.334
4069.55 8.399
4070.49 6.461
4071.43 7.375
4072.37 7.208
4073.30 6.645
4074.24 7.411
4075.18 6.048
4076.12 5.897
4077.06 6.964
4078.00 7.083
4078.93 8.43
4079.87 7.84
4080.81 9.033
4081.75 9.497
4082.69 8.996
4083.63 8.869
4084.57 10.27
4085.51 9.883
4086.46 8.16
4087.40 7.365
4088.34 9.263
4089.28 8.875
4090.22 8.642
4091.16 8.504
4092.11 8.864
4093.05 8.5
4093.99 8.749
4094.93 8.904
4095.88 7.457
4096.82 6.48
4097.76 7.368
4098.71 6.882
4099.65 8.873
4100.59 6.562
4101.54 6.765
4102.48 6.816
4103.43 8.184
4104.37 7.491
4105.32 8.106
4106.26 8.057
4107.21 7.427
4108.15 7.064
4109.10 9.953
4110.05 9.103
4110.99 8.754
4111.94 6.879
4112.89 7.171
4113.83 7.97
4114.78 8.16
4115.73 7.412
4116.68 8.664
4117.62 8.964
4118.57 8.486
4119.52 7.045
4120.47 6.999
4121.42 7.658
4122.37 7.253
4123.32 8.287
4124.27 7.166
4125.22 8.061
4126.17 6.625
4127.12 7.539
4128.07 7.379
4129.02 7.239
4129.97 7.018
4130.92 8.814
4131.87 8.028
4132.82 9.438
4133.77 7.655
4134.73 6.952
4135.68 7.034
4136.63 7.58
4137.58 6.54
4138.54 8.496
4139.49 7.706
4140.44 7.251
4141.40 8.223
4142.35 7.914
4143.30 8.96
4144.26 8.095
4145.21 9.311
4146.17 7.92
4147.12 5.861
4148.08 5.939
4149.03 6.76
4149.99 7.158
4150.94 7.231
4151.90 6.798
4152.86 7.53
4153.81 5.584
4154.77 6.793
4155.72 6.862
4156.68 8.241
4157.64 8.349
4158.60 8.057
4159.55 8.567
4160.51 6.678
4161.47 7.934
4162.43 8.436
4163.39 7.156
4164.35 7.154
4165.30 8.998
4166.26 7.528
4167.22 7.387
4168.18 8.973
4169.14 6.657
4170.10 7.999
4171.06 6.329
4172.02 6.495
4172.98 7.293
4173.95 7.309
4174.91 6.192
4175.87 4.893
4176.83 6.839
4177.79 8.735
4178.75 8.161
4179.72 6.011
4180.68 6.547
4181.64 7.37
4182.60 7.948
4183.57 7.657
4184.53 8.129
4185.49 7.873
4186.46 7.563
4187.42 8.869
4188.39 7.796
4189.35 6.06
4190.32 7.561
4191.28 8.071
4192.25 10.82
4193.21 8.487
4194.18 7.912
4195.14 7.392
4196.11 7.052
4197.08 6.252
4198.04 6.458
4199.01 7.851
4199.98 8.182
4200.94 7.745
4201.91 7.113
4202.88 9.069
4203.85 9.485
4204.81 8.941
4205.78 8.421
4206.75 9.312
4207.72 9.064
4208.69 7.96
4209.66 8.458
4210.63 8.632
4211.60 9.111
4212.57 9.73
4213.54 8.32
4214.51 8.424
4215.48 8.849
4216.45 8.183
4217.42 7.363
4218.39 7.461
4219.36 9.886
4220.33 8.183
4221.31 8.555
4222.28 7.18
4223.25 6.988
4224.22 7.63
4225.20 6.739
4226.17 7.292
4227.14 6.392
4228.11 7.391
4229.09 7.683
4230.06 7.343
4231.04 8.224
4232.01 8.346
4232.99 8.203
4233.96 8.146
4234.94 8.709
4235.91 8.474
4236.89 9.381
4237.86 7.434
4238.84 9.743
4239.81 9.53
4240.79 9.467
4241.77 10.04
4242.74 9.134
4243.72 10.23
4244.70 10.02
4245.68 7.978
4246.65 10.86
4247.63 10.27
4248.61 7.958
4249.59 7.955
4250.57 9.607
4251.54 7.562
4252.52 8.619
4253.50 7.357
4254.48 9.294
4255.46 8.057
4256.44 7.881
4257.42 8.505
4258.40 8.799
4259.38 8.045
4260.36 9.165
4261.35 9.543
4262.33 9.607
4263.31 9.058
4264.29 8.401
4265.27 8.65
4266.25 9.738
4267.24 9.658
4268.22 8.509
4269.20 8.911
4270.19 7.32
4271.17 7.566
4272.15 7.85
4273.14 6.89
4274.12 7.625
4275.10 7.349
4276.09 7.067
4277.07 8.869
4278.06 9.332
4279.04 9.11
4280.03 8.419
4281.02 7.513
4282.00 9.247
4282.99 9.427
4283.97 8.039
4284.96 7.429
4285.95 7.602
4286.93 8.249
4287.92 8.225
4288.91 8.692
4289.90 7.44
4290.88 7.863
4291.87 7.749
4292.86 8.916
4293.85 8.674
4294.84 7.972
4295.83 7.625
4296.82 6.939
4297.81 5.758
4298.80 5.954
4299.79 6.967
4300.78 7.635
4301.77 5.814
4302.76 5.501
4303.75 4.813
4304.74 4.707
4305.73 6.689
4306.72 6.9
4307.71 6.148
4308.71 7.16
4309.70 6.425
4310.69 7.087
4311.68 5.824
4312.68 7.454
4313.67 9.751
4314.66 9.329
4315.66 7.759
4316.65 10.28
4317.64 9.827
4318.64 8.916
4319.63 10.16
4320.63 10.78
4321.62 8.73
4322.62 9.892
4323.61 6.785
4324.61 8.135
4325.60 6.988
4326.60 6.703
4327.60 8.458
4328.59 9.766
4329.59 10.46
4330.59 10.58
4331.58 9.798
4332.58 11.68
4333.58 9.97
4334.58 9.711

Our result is 0.14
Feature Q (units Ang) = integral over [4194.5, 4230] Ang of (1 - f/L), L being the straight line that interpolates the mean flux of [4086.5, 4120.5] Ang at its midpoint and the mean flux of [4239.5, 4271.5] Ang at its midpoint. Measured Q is 2.5 Ang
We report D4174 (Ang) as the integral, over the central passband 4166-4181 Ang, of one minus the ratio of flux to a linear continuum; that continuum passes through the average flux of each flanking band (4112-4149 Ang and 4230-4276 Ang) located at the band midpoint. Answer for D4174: 1.76 Ang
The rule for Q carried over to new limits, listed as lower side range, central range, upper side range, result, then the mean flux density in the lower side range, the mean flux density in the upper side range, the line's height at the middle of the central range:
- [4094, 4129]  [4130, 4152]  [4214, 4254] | 0.70 Ang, 7.73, 8.41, 7.89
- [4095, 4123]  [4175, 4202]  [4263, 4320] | 0.86 Ang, 7.74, 7.83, 7.78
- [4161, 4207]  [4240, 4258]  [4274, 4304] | -2.95 Ang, 7.67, 7.69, 7.68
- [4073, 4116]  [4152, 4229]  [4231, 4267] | 7.15 Ang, 8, 8.88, 8.55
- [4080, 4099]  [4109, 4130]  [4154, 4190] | 0.88 Ang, 8.53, 7.44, 8.13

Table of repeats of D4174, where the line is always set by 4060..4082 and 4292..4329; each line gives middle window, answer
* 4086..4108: -1.60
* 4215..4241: -1.87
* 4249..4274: -2.96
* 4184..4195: -0.86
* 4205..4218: -1.86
